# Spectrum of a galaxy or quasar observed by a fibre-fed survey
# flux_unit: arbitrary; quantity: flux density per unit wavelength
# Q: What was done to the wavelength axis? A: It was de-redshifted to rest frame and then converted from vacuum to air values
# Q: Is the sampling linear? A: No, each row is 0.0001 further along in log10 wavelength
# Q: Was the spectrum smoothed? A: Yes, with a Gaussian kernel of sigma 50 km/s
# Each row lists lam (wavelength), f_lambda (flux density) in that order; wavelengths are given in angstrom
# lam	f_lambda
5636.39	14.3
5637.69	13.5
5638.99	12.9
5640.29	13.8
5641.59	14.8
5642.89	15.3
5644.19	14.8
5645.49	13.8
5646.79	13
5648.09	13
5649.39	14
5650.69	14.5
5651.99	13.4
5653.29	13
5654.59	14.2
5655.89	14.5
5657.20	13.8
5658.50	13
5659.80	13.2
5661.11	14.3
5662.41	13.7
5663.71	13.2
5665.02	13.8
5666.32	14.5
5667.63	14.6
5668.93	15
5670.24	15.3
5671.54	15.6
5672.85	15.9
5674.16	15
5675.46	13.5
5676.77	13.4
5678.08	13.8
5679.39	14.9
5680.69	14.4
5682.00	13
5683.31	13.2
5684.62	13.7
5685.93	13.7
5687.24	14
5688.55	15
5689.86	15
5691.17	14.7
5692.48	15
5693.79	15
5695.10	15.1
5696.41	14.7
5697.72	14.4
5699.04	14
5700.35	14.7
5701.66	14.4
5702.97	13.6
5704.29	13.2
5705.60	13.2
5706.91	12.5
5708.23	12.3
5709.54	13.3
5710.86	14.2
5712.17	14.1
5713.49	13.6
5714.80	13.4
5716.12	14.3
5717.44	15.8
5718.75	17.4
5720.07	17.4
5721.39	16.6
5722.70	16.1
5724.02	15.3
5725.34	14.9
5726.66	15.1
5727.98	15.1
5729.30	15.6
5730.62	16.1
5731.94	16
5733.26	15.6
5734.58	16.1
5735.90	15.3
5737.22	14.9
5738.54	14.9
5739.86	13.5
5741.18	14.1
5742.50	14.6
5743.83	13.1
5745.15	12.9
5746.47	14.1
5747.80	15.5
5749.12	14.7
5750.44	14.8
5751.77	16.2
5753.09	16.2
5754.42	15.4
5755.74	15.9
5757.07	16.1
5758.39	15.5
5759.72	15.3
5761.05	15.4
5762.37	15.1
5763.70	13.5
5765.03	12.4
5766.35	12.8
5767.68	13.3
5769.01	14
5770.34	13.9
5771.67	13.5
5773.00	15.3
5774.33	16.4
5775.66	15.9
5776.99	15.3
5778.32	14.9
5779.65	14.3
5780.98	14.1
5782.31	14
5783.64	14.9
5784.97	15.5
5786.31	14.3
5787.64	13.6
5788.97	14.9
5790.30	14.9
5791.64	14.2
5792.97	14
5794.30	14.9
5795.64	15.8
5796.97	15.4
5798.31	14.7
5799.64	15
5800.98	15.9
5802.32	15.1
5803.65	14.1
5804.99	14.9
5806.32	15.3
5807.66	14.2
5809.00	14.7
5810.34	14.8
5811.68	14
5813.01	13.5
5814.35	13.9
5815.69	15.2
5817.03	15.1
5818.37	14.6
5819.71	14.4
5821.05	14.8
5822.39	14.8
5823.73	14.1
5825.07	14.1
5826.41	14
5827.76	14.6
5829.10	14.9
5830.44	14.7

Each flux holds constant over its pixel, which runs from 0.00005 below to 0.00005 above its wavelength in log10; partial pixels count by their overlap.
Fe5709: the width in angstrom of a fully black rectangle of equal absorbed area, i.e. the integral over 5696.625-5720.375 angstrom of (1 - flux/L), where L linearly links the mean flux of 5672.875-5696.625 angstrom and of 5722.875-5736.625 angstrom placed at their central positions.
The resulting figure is 1.25 angstrom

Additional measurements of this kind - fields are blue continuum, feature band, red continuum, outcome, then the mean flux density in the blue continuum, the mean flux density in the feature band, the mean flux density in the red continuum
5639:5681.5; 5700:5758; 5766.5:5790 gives -1.8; 14.1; 14.8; 14.6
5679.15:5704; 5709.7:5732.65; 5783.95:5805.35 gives -1.3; 14.3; 15.3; 14.8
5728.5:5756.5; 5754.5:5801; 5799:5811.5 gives 0.7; 15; 14.7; 14.8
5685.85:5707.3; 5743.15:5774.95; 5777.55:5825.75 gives -0.3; 14.3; 14.6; 14.6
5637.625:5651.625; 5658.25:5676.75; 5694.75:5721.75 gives -0.3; 14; 14.3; 14.4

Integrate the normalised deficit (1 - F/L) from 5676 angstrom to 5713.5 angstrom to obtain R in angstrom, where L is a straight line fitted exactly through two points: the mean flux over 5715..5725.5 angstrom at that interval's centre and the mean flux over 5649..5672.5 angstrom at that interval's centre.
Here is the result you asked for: 2.78 angstrom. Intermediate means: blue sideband 14.1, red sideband 15.9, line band 14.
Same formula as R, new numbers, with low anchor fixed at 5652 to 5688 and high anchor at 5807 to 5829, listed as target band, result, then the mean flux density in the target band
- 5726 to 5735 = -0.9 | 15.6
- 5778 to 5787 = -0.1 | 14.6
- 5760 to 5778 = -0.1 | 14.4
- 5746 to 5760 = -1.2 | 15.4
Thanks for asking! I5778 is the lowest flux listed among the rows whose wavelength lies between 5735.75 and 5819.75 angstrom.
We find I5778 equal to 12.4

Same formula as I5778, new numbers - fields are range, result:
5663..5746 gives 12.3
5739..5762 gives 12.9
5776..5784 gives 14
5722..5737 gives 14.9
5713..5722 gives 13.4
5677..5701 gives 13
